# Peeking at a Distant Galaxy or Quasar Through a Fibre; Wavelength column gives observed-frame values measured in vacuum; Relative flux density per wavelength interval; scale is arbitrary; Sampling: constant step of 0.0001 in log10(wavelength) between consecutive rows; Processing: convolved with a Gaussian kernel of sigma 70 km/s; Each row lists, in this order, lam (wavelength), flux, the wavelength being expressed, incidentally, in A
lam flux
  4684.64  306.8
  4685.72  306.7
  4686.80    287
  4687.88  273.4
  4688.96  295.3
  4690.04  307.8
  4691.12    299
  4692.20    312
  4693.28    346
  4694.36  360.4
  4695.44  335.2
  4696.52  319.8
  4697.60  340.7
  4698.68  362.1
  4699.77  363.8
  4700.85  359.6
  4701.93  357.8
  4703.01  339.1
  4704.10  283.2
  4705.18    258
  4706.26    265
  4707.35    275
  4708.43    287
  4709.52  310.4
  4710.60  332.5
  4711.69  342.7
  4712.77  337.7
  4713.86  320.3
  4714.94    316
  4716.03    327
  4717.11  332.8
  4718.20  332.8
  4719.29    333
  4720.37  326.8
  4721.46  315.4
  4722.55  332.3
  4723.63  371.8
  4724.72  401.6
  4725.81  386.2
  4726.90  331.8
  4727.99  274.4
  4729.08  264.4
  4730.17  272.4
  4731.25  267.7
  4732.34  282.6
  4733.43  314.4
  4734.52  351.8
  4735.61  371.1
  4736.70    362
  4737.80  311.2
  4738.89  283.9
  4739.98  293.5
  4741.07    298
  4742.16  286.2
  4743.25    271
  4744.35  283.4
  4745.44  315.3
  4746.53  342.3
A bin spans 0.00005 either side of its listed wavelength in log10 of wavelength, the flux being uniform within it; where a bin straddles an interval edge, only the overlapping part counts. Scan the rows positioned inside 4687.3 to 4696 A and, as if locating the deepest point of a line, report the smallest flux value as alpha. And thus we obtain 273.4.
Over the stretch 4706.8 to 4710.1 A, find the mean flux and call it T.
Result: 291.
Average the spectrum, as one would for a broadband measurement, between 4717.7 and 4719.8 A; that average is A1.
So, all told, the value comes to 332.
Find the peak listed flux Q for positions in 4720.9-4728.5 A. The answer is 401.6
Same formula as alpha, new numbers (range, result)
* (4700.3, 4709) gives 258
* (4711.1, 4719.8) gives 316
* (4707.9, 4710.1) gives 287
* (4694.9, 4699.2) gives 319.8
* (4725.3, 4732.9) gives 264.4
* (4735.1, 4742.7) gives 283.9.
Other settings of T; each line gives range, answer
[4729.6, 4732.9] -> 275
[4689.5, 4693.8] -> 316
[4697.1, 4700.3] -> 355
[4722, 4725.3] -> 369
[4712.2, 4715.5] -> 325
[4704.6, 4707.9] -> 267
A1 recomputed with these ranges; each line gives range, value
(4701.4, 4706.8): 301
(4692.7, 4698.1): 341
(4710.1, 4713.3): 338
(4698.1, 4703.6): 355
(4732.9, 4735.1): 334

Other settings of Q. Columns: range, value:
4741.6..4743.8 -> 286.2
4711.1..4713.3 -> 342.7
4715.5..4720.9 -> 333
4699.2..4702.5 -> 363.8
